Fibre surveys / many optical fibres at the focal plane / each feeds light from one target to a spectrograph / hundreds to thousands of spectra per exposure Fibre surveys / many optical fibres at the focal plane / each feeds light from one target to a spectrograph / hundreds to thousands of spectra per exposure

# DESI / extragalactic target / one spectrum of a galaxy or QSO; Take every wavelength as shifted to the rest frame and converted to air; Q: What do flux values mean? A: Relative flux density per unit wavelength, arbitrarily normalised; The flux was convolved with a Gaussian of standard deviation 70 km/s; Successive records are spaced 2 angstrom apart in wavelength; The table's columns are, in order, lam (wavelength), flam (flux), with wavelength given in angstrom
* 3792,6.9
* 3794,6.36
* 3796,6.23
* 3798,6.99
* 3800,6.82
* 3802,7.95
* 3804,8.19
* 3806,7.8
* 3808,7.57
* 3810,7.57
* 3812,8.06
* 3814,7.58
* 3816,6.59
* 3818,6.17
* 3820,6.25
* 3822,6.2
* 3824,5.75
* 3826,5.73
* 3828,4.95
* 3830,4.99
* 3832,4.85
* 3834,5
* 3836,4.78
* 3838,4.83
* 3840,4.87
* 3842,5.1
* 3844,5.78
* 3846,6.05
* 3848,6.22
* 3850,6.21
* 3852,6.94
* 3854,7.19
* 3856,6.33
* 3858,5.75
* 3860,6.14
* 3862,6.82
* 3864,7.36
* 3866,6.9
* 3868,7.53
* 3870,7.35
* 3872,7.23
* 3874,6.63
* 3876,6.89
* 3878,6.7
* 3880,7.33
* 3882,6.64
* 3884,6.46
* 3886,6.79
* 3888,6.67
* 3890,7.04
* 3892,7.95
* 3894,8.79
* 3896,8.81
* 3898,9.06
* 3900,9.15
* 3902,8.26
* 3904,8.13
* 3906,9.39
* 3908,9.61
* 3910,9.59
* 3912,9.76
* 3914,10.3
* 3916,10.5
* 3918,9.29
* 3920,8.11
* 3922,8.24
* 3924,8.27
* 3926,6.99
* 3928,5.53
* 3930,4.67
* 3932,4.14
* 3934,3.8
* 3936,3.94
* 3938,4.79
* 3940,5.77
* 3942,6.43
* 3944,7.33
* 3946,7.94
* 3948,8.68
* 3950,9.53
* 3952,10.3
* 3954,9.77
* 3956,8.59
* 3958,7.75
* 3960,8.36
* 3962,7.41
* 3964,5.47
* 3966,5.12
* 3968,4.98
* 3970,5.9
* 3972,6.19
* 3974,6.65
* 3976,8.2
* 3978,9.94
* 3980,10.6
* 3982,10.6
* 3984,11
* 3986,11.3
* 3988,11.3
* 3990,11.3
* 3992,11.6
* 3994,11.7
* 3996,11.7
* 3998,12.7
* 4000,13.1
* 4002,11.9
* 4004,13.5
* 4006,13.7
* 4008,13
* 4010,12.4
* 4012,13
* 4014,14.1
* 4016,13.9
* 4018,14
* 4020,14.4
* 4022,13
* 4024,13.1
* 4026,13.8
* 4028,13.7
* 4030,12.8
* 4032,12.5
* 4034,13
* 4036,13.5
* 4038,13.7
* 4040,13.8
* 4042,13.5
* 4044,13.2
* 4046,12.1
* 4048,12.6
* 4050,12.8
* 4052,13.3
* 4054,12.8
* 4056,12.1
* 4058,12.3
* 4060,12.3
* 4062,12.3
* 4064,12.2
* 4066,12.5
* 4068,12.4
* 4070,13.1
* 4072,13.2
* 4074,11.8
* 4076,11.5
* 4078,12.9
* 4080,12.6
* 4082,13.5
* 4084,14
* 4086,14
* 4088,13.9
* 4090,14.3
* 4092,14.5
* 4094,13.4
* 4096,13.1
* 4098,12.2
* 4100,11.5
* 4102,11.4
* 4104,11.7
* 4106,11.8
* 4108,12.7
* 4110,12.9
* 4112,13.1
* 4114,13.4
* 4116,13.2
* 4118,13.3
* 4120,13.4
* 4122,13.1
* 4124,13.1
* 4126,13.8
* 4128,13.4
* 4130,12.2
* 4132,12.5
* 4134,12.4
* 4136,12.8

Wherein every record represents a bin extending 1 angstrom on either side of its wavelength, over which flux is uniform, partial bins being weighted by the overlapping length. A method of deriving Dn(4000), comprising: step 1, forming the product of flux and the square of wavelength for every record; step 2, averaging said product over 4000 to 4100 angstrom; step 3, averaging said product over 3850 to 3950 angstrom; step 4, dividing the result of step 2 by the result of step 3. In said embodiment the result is 1.9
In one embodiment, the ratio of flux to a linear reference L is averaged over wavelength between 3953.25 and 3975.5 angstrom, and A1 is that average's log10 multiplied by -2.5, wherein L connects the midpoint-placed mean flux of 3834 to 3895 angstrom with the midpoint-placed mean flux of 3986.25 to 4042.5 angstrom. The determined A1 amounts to 0.48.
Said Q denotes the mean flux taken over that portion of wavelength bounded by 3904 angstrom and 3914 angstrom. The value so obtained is 9.51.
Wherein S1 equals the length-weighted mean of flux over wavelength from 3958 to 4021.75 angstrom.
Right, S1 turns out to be 10.6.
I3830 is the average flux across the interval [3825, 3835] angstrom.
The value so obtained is 5.1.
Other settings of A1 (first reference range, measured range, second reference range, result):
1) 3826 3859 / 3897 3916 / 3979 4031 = -0.12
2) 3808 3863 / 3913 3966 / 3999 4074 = 0.29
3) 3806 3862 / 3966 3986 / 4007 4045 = 0.37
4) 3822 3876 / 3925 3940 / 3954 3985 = 0.43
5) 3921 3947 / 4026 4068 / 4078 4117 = -0.19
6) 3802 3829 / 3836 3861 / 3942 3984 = 0.20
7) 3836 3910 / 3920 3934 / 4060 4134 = 0.33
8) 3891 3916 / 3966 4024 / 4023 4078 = 0.03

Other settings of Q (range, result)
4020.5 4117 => 12.9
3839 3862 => 6.09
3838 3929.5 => 7.44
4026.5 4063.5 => 12.9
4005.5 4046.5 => 13.4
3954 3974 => 6.8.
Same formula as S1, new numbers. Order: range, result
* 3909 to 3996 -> 8.13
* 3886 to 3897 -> 7.76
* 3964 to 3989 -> 8.36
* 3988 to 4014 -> 12.5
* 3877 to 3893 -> 6.95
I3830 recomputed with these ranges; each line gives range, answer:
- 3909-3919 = 9.89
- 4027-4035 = 13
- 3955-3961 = 8.23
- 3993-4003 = 12.2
